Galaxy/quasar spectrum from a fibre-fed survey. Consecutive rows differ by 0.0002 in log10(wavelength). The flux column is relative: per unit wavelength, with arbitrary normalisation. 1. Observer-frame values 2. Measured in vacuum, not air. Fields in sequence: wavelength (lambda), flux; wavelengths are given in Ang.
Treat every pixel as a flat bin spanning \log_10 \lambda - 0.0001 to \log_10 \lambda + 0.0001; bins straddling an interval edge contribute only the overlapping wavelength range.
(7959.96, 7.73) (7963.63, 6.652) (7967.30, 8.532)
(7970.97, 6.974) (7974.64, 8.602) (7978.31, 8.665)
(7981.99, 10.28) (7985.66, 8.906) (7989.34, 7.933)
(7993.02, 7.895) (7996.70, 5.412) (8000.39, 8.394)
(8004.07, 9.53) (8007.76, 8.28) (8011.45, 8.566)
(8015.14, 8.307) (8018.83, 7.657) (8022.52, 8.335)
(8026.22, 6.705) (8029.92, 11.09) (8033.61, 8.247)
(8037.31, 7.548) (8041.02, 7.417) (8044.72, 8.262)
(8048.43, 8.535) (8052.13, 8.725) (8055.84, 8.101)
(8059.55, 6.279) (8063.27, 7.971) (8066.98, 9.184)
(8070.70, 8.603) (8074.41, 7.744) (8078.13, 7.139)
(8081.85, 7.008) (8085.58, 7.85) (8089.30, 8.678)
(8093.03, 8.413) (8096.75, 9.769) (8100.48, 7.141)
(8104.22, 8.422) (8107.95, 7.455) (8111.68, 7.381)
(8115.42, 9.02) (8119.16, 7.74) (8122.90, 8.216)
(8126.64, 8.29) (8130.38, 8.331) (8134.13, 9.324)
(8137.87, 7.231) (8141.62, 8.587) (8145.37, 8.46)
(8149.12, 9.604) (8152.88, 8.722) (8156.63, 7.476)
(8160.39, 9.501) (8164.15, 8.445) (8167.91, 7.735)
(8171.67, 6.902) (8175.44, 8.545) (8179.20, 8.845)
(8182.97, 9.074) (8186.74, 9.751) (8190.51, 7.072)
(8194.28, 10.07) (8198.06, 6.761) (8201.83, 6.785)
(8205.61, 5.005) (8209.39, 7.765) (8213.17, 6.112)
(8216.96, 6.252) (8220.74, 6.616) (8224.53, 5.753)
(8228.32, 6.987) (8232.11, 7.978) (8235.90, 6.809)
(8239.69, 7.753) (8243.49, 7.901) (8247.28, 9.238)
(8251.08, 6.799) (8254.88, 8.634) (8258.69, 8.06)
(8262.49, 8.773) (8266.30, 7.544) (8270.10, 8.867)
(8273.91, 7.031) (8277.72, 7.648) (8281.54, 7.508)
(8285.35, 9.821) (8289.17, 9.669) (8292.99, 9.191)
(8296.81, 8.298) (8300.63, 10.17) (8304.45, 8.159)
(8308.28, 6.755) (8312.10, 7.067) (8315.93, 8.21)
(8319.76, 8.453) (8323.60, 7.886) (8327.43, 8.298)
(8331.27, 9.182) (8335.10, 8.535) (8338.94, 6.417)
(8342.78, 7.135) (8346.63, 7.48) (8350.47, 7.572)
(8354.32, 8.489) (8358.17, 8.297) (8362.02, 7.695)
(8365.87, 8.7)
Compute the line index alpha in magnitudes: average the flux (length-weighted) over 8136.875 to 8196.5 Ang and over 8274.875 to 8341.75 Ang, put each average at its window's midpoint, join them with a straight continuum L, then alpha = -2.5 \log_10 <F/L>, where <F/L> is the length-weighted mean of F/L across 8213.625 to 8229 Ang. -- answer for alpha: 0.31 mag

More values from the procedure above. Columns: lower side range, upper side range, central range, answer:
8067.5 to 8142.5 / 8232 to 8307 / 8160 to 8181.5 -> -0.009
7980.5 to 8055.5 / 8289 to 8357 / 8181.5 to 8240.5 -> 0.130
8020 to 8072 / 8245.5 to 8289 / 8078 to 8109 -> 0.022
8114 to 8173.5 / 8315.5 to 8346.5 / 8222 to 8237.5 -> 0.188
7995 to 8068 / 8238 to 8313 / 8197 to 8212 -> 0.247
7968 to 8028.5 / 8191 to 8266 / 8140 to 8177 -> -0.105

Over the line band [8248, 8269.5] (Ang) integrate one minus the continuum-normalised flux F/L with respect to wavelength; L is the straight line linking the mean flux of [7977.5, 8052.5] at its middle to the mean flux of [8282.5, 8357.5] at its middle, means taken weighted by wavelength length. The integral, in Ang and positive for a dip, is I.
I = 0.4 Ang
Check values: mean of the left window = 8.31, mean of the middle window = 8.09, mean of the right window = 8.24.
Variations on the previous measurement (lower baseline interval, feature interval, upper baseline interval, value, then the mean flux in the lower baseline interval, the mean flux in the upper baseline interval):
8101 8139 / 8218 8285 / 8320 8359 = 2.8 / 8.12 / 7.94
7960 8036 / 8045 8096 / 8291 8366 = 0.8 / 8.23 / 8.09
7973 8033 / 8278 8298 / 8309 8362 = -2.1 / 8.41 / 7.89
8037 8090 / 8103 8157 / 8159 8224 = -3.6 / 7.93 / 7.66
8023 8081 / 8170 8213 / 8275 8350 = 1.8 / 8.09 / 8.18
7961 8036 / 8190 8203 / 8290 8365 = 0.6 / 8.24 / 8.1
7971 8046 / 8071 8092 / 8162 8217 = 0.7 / 8.27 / 7.73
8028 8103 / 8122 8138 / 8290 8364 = -0.5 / 8.19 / 8.09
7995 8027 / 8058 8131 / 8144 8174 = 1.3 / 7.96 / 8.35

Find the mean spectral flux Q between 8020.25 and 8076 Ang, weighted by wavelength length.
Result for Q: 8.18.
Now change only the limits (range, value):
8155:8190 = 8.43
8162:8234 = 7.5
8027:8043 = 8.45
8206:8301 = 7.81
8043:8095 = 8.04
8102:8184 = 8.32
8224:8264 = 7.76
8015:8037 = 8.34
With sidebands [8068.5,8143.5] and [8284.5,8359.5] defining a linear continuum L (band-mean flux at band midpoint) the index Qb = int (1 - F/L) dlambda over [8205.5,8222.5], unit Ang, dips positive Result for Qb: 3.5 Ang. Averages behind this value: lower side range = 8.12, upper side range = 8.23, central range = 6.49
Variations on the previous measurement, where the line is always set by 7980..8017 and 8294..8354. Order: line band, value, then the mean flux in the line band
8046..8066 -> 0.7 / 7.99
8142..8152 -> -0.9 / 8.93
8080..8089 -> 0.7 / 7.64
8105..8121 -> 0.6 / 7.94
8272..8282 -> 0.8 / 7.38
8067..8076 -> -0.1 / 8.4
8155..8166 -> -0.4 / 8.49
